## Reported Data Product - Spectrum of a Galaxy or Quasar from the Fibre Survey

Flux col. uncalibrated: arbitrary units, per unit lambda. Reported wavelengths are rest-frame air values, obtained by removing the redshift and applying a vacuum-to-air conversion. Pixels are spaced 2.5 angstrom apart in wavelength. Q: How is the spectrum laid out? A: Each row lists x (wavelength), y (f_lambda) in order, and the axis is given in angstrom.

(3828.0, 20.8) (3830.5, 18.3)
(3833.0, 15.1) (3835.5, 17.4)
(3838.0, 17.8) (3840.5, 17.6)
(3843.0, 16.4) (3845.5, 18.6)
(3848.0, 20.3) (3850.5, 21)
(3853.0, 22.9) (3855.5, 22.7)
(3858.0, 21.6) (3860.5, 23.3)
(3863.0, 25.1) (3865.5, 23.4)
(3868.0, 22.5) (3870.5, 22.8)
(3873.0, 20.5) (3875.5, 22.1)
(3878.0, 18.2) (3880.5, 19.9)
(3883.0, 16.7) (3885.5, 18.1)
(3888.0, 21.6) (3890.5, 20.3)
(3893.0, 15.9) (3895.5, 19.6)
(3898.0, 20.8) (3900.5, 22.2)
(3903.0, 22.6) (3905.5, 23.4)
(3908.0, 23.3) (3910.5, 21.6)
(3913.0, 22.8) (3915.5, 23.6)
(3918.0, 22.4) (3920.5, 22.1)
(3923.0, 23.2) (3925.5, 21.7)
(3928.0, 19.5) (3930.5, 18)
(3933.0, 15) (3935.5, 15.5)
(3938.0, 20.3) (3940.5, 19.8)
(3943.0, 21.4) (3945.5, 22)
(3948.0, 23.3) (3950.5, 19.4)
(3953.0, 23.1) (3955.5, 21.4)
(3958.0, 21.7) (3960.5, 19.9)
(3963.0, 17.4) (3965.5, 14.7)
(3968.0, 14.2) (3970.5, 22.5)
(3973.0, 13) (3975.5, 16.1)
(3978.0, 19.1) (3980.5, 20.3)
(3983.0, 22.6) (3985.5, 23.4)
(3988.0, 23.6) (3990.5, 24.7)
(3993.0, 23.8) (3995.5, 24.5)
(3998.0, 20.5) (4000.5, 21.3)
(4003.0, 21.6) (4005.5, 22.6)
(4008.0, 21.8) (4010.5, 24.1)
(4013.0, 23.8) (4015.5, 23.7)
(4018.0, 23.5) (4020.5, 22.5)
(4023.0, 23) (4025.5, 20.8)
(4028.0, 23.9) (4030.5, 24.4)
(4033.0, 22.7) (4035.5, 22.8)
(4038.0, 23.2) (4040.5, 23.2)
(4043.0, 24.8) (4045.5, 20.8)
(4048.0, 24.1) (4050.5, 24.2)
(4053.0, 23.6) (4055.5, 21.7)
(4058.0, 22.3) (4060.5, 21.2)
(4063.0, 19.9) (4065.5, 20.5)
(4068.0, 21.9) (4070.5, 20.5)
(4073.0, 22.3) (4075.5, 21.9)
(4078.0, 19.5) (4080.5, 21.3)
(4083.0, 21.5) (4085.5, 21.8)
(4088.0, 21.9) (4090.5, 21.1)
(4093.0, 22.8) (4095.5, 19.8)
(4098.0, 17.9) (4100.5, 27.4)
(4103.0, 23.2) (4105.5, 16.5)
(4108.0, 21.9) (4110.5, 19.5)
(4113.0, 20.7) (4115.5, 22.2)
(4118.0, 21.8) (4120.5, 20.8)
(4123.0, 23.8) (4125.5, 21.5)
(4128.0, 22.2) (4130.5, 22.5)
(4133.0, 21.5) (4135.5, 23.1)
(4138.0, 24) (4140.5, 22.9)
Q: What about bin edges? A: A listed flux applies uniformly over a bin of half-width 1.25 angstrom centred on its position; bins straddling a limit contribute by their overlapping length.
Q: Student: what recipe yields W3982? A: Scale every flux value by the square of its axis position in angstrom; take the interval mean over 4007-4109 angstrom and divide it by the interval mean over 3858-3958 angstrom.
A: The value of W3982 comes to 1.1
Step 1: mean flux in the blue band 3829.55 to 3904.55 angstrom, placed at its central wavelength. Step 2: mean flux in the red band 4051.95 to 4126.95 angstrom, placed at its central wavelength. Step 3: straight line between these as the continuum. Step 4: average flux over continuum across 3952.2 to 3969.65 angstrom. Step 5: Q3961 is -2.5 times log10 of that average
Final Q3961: 0.10 mag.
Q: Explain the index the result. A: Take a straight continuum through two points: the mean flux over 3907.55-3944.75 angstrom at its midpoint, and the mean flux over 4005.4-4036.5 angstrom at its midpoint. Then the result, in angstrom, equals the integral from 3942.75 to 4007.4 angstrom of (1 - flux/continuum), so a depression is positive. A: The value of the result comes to 3.5 angstrom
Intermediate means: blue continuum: 20.6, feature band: 20.7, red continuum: 23.1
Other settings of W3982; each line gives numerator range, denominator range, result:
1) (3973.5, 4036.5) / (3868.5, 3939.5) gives 1.15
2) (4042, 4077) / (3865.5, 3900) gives 1.20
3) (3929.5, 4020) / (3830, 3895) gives 1.09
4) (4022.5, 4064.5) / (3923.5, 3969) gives 1.23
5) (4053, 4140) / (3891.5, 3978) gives 1.17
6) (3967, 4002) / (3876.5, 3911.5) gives 1.07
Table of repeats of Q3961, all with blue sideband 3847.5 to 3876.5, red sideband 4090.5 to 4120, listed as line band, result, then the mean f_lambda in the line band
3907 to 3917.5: -0.03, 22.8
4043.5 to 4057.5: -0.07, 23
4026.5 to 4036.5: -0.09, 23.4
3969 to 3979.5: 0.23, 17.7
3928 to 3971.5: 0.14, 19.4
